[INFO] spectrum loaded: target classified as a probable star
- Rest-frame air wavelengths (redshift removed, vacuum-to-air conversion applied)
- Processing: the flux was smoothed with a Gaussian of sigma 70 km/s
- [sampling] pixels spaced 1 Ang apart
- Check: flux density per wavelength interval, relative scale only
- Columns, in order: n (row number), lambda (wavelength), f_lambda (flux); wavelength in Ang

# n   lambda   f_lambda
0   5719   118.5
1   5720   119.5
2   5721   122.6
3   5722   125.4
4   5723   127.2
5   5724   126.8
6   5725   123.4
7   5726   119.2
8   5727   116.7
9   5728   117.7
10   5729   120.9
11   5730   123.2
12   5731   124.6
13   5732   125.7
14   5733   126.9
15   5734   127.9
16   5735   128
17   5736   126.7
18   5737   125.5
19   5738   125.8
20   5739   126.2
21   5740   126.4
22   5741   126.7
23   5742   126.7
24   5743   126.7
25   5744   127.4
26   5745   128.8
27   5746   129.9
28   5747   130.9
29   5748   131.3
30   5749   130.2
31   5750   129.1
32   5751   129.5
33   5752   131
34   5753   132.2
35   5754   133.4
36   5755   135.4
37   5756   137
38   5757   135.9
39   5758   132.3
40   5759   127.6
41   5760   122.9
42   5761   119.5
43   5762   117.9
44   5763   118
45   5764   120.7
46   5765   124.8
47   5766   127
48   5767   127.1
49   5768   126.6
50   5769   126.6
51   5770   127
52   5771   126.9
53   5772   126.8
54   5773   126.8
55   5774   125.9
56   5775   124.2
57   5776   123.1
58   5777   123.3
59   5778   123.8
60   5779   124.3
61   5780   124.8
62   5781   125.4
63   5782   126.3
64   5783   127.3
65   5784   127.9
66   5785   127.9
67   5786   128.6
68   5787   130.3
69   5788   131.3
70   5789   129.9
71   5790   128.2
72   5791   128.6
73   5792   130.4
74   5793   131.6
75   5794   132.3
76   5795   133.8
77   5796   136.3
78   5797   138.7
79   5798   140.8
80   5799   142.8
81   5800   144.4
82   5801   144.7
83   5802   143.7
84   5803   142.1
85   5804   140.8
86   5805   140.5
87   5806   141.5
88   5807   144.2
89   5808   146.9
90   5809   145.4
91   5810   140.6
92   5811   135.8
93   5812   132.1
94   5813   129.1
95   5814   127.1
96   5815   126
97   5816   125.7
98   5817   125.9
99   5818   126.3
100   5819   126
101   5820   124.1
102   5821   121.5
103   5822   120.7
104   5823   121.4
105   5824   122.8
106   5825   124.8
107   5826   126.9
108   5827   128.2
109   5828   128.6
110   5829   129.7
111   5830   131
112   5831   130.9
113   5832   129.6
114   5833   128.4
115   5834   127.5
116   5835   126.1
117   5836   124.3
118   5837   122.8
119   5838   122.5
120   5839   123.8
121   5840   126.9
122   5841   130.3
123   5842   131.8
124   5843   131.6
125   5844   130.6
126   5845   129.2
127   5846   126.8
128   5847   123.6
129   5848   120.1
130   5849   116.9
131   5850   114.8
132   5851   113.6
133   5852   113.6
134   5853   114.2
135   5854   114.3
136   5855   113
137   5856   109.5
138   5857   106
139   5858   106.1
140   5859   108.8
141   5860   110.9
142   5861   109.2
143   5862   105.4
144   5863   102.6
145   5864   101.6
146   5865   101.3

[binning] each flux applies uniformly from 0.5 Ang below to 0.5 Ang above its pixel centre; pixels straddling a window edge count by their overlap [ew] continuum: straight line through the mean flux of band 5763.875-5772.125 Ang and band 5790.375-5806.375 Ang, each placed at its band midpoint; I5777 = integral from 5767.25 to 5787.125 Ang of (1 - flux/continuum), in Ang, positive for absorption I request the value 0.6 Ang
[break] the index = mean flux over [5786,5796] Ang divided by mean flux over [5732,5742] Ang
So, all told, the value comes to 1.03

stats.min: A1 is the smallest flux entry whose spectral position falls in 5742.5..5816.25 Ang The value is 117.9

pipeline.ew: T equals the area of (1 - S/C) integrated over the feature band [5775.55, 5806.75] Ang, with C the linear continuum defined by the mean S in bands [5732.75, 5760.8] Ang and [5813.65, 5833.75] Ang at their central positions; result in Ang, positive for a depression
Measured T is -1.3 Ang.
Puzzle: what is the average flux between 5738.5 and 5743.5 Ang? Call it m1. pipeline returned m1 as 127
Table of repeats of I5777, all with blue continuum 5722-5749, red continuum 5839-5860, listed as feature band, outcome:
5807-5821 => -1.2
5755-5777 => -0.4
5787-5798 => -0.9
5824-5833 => -0.6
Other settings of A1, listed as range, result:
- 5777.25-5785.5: 123.8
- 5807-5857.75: 106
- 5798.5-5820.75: 124.1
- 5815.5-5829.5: 120.7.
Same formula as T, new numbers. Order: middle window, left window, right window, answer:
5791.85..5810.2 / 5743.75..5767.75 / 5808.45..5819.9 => -1.4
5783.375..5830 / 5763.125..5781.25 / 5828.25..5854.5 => -2.9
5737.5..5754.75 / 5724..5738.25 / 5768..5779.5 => -0.6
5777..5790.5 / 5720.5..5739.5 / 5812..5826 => -0.3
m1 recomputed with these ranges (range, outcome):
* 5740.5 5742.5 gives 127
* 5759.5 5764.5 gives 120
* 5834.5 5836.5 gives 125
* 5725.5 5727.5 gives 118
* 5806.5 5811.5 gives 143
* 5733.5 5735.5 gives 128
